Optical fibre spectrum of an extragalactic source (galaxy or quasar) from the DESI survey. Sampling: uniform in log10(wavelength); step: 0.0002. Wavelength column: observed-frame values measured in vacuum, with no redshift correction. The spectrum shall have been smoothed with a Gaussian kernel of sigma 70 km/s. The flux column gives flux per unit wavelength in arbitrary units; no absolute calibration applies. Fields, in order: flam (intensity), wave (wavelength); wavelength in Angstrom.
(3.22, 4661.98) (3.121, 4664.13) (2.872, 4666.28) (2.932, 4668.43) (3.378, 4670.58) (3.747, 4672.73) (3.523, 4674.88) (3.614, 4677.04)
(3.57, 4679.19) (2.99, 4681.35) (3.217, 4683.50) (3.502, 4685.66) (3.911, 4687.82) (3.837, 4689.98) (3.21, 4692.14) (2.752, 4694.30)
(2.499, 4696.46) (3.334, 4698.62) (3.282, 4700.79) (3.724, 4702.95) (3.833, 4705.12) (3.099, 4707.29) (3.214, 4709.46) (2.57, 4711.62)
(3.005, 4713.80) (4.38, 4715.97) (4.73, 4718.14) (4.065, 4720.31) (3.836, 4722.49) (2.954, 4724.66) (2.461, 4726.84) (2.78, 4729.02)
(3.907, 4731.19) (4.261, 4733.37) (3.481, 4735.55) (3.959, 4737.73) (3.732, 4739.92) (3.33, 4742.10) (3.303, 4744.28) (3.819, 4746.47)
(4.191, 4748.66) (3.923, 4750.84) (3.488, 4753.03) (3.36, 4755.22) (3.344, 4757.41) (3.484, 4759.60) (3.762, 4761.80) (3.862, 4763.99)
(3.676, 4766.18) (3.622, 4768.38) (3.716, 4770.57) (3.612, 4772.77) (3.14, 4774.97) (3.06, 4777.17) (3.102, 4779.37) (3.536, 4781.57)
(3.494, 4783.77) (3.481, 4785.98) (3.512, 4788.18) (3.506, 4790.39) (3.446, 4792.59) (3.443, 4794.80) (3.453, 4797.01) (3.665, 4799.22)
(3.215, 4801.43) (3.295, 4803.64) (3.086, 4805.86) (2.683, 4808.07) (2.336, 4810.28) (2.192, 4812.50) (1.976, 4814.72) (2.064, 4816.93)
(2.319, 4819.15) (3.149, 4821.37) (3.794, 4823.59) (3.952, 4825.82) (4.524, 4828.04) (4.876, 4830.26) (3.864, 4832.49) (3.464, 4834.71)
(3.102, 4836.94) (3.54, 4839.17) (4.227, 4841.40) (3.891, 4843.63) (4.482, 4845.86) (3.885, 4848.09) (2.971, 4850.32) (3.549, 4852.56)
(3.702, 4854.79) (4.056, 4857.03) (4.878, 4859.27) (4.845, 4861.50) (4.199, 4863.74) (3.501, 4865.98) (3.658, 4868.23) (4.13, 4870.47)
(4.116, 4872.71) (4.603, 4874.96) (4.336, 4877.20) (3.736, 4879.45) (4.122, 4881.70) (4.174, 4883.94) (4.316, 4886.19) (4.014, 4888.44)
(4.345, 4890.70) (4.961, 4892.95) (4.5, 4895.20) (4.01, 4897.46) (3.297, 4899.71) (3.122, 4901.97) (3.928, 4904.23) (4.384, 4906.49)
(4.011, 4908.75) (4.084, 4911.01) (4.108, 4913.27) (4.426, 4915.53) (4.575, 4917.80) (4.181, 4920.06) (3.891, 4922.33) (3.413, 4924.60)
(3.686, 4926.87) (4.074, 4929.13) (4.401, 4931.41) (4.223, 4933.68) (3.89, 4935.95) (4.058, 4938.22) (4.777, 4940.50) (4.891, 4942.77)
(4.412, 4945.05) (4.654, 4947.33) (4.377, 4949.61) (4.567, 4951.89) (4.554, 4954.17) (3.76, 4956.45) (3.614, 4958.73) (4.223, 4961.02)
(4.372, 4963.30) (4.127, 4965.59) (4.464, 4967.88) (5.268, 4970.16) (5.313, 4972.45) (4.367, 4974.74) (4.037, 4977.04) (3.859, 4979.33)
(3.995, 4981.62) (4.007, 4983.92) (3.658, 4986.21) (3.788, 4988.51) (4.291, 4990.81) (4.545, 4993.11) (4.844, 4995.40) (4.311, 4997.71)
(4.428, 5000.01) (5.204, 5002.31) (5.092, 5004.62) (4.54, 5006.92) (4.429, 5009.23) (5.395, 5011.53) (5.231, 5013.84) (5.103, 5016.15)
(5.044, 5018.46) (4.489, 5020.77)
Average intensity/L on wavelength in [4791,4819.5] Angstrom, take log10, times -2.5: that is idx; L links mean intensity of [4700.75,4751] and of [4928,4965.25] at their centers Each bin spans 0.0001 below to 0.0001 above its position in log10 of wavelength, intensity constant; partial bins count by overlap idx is 0.31 mag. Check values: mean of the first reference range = 3.58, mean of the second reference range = 4.3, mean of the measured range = 2.88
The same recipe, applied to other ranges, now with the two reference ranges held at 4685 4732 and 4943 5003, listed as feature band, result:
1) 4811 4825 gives 0.410 mag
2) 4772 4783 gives 0.113 mag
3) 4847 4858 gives 0.084 mag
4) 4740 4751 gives -0.050 mag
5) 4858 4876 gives -0.071 mag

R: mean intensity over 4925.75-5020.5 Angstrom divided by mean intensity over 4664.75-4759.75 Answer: 1.28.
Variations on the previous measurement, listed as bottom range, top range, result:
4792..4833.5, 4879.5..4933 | 1.27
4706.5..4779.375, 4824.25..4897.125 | 1.15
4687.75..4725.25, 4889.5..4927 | 1.18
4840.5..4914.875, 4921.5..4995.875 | 1.05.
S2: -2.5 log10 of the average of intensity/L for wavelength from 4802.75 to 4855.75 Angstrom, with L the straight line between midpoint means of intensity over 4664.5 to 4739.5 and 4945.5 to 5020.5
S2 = 0.16 mag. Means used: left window 3.42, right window 4.48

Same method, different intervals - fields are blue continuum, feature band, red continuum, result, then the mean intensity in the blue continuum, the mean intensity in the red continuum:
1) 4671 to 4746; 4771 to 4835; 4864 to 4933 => 0.15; 3.46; 4.07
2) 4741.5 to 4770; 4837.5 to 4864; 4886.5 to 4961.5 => -0.02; 3.64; 4.16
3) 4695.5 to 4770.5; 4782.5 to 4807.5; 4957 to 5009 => 0.10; 3.54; 4.37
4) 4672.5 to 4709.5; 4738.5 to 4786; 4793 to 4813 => -0.12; 3.38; 3.08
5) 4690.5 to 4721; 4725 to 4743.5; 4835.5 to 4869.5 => 0.01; 3.41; 3.9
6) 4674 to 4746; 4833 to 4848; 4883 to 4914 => 0.03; 3.45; 4.09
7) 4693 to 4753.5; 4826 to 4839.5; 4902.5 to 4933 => -0.03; 3.5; 4.07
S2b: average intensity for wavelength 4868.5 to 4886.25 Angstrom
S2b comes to 4.16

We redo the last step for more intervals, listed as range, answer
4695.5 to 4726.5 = 3.45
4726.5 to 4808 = 3.5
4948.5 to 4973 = 4.4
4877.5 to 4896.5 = 4.27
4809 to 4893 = 3.77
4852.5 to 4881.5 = 4.12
